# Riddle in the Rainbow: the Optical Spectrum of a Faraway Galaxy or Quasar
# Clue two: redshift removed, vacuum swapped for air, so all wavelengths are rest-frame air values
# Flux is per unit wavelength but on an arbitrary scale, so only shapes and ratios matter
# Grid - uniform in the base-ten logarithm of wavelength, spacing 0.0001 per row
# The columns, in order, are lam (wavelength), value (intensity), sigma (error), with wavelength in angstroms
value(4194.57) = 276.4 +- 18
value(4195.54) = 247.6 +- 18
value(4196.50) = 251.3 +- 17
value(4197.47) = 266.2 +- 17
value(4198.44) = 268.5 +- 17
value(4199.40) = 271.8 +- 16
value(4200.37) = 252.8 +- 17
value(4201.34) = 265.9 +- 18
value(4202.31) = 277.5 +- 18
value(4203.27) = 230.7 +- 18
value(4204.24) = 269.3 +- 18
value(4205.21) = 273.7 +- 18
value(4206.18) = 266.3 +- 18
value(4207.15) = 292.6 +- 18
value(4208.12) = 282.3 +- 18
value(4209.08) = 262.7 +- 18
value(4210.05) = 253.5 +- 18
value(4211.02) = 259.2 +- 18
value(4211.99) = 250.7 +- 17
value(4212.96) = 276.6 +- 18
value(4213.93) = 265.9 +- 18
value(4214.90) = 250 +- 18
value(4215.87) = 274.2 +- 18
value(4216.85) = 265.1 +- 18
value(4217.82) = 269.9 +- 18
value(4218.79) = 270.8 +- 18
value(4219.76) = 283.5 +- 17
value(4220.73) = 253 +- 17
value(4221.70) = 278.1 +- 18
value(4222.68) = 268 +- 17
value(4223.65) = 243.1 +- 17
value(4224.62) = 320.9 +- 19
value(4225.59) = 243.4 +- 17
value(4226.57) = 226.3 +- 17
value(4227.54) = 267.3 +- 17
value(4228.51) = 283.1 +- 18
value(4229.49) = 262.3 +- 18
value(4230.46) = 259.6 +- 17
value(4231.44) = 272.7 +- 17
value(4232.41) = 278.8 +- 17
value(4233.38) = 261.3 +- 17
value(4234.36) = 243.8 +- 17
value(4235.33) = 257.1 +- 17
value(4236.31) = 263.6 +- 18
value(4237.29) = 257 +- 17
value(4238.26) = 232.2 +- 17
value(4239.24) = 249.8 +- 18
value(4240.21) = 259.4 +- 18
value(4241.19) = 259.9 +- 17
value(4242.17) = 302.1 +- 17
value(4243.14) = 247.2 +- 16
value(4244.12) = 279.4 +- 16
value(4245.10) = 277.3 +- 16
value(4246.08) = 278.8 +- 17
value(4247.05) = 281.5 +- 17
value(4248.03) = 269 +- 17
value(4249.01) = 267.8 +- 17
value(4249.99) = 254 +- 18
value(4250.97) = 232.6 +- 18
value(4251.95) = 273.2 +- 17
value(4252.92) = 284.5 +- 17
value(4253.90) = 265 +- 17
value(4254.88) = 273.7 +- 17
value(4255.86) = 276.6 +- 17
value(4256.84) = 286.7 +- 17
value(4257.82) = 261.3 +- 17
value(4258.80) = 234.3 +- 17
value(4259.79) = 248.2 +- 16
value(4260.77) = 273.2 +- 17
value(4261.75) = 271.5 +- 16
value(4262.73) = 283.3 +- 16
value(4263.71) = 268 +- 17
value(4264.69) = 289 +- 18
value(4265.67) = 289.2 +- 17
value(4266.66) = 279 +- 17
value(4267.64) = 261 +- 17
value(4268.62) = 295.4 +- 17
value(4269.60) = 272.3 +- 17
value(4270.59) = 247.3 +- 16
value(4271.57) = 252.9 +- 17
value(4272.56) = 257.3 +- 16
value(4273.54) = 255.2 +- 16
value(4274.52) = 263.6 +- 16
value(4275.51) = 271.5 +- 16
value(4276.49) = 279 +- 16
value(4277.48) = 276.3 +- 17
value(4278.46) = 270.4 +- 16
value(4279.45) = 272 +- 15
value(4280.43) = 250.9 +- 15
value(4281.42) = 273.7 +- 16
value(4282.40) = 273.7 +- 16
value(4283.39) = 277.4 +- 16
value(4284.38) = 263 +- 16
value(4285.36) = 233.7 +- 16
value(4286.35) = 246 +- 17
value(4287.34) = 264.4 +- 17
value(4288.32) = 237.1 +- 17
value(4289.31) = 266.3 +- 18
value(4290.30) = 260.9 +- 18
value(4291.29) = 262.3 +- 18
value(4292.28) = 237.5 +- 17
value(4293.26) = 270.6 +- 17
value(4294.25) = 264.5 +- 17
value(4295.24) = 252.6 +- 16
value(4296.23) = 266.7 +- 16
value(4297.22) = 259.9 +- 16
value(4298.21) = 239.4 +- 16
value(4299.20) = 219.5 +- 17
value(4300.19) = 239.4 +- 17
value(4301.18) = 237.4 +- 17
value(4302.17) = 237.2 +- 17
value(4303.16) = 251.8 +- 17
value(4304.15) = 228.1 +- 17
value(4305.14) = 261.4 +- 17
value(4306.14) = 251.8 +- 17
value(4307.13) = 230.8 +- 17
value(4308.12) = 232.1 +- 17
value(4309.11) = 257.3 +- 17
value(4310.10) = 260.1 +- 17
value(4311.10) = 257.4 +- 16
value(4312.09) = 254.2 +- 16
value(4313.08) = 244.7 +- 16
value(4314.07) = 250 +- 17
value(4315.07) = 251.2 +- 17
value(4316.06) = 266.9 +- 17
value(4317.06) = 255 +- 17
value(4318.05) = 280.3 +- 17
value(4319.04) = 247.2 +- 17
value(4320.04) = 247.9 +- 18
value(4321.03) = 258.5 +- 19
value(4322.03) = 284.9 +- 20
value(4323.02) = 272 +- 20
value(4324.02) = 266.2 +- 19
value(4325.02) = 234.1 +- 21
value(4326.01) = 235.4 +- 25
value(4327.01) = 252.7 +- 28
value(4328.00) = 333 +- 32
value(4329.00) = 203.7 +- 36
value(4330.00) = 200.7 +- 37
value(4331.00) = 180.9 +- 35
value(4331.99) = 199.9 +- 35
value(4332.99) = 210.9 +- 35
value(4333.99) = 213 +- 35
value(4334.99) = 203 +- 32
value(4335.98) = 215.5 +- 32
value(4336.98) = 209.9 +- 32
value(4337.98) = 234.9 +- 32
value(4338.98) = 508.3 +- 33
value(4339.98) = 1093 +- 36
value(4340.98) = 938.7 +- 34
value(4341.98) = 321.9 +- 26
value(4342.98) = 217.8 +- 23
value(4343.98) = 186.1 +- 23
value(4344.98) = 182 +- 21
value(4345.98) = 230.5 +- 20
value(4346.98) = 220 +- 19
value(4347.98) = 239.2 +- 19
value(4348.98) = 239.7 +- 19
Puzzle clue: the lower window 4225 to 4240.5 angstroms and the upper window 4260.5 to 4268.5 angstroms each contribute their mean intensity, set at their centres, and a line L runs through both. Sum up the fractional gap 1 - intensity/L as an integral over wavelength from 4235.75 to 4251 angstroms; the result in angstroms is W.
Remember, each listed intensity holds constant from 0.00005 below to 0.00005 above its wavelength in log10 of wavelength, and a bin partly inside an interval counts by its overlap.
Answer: 0.0 angstroms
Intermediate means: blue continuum 258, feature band 264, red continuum 278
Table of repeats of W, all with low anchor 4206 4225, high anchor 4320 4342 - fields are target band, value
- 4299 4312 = 2.7 angstroms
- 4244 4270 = 1.5 angstroms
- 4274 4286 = 1.2 angstroms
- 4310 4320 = 1.8 angstroms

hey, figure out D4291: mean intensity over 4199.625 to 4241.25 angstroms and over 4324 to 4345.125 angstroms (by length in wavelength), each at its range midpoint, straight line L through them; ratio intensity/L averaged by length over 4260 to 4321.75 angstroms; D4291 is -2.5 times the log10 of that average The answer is 0.14 mag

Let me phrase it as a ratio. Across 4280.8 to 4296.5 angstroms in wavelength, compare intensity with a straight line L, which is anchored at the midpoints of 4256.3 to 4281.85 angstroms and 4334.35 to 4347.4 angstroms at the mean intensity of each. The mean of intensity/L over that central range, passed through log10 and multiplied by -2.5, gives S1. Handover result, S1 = 0.14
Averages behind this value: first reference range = 269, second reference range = 366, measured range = 259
